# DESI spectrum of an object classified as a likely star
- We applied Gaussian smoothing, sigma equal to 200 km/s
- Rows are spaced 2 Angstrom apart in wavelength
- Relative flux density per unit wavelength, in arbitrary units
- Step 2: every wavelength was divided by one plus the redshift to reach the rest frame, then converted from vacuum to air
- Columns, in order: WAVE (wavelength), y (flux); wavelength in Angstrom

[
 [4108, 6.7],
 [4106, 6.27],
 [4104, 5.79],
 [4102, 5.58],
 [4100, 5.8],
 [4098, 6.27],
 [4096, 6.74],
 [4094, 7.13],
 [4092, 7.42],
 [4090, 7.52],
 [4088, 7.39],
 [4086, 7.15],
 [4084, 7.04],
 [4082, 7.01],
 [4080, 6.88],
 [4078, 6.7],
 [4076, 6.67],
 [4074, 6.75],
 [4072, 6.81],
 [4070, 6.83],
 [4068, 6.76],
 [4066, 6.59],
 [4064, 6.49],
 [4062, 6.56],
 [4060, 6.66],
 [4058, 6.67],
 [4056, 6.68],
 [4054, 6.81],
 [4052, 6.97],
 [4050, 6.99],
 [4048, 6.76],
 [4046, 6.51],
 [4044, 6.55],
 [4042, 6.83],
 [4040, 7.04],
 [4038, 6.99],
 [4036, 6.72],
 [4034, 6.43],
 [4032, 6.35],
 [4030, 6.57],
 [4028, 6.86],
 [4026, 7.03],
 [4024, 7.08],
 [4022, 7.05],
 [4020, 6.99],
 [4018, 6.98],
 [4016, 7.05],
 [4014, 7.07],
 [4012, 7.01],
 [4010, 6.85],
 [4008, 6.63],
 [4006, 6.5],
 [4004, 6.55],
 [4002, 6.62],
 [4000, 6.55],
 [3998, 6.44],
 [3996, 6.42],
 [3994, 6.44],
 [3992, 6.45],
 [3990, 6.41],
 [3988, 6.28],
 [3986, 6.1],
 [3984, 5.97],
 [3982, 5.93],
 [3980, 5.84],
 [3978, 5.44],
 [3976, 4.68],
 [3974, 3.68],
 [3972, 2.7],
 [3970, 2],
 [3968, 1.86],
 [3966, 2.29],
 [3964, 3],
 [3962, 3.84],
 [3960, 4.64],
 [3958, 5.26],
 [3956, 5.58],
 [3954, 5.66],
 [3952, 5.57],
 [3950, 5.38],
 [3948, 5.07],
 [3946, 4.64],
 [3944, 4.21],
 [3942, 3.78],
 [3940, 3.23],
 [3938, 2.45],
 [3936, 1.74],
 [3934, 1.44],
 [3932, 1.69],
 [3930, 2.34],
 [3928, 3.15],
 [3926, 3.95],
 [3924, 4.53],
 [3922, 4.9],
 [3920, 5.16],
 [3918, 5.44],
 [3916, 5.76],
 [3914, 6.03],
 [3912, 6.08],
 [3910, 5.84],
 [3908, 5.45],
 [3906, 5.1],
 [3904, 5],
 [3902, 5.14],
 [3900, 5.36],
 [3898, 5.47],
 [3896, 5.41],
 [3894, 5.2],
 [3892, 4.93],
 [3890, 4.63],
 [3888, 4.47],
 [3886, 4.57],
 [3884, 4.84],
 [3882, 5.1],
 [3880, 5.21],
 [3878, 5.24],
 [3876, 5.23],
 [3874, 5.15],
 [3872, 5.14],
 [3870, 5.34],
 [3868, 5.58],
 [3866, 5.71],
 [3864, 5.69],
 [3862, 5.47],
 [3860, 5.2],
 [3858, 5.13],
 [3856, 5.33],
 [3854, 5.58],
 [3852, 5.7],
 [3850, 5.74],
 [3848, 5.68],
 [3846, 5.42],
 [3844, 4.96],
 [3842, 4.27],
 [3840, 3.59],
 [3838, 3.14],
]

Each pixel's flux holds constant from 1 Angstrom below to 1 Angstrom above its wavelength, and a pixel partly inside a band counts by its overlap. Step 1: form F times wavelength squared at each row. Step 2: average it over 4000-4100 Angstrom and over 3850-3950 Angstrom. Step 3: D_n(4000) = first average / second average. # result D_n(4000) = 1.54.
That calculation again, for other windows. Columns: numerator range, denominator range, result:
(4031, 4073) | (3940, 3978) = 1.71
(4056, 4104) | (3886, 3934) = 1.54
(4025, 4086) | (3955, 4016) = 1.29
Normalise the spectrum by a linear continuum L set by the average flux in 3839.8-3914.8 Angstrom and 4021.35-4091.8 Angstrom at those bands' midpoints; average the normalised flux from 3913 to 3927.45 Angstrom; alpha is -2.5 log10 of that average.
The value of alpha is 0.12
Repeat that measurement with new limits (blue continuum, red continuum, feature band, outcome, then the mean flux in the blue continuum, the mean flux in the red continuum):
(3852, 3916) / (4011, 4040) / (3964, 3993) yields 0.35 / 5.29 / 6.88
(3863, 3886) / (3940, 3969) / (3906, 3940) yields 0.15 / 5.26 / 4.3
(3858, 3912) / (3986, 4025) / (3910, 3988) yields 0.36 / 5.22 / 6.69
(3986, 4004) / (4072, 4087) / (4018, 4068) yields -0.01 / 6.44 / 6.88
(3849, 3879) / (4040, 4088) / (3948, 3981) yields 0.39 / 5.42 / 6.79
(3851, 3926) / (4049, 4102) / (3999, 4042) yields -0.08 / 5.26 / 6.8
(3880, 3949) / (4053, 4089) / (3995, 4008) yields -0.13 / 4.48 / 6.8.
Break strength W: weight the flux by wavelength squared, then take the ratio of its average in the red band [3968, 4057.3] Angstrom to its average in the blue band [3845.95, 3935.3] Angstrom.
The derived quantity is 1.34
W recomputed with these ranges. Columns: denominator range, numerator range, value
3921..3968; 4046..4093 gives 1.92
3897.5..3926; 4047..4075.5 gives 1.36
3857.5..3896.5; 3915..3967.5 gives 0.80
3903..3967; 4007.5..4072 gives 1.66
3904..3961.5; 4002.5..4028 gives 1.62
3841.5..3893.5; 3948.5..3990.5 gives 0.94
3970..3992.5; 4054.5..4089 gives 1.36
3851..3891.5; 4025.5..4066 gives 1.41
